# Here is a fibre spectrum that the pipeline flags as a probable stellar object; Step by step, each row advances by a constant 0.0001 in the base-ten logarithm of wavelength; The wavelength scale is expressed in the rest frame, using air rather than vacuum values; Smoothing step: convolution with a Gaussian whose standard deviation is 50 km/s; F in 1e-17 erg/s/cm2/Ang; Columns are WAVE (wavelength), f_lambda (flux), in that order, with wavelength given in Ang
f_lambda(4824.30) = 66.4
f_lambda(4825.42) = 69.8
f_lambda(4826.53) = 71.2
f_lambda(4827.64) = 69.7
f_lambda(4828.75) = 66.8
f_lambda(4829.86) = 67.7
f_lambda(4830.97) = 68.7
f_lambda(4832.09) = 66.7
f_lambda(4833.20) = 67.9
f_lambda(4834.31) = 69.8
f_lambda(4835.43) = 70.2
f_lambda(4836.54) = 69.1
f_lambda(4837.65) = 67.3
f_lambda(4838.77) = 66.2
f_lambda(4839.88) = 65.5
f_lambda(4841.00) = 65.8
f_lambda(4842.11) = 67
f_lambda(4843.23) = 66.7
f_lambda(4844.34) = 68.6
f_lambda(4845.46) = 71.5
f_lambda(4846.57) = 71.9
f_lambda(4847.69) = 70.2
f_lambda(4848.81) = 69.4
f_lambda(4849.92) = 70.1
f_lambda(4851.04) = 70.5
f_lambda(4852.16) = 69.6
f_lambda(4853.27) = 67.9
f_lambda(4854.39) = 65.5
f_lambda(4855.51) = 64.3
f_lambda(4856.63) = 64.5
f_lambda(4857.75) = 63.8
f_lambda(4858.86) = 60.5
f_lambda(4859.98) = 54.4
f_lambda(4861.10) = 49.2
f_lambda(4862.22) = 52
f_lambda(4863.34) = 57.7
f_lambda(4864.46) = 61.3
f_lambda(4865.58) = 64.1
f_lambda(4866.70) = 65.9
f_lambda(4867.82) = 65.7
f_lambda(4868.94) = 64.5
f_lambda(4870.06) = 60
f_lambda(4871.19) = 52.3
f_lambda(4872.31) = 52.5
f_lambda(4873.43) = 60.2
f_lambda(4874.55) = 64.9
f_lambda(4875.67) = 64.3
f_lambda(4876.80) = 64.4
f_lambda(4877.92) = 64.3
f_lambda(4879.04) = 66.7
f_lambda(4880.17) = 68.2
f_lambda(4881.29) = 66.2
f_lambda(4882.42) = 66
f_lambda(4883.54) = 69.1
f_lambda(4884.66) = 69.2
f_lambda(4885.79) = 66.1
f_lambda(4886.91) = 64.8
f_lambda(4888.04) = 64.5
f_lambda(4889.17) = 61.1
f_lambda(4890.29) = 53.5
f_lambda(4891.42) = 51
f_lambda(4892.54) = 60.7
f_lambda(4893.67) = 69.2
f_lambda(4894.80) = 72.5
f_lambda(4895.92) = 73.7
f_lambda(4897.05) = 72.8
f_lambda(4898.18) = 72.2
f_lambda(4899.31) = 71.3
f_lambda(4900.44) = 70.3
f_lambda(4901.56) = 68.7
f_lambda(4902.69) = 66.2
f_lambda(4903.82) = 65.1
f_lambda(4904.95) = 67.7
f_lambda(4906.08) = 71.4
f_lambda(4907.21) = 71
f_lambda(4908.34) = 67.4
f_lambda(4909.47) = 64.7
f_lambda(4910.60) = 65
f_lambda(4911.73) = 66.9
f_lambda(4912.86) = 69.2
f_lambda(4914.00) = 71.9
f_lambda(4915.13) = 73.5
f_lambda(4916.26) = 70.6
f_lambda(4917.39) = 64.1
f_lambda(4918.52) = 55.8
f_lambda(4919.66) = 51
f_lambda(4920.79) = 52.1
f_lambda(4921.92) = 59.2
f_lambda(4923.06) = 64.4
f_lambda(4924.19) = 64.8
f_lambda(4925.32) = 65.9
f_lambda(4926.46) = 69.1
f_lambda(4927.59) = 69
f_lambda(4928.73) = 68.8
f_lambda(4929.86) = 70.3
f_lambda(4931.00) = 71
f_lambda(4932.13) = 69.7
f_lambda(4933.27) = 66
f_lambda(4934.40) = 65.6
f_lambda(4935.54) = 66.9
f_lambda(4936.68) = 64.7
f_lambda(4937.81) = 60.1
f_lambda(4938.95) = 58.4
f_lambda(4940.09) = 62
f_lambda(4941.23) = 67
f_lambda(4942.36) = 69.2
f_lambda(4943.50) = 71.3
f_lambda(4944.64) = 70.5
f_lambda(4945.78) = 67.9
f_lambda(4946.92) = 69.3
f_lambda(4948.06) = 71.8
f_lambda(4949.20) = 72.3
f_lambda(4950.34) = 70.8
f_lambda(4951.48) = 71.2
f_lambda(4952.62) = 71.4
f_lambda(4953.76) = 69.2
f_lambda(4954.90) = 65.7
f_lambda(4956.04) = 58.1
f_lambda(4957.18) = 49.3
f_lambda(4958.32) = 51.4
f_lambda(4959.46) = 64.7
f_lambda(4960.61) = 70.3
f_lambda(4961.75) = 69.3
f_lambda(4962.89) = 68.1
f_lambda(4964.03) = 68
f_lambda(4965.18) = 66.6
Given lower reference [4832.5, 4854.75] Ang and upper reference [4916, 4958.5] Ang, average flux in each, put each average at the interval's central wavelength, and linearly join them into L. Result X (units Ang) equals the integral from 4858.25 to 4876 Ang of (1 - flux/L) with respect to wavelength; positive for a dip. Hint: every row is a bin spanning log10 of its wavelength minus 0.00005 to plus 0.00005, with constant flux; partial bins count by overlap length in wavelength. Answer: 2.21 Ang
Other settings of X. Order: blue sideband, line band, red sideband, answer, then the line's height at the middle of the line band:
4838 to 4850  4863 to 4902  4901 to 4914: 1.9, 68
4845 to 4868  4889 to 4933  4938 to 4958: -0.5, 65.6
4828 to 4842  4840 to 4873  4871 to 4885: 1.1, 65.8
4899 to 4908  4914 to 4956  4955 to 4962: -1.6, 64.1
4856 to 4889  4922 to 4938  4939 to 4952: 0.2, 67.5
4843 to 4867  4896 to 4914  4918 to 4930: -1.7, 63.1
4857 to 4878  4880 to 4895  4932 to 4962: -0.6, 61.6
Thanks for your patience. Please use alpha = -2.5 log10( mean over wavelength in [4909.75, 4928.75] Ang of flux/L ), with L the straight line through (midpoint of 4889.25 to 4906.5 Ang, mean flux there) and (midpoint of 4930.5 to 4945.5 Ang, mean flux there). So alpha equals 0.03 mag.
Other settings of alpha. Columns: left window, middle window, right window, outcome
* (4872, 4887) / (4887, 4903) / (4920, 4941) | -0.02 mag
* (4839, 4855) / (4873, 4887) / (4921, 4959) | 0.03 mag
